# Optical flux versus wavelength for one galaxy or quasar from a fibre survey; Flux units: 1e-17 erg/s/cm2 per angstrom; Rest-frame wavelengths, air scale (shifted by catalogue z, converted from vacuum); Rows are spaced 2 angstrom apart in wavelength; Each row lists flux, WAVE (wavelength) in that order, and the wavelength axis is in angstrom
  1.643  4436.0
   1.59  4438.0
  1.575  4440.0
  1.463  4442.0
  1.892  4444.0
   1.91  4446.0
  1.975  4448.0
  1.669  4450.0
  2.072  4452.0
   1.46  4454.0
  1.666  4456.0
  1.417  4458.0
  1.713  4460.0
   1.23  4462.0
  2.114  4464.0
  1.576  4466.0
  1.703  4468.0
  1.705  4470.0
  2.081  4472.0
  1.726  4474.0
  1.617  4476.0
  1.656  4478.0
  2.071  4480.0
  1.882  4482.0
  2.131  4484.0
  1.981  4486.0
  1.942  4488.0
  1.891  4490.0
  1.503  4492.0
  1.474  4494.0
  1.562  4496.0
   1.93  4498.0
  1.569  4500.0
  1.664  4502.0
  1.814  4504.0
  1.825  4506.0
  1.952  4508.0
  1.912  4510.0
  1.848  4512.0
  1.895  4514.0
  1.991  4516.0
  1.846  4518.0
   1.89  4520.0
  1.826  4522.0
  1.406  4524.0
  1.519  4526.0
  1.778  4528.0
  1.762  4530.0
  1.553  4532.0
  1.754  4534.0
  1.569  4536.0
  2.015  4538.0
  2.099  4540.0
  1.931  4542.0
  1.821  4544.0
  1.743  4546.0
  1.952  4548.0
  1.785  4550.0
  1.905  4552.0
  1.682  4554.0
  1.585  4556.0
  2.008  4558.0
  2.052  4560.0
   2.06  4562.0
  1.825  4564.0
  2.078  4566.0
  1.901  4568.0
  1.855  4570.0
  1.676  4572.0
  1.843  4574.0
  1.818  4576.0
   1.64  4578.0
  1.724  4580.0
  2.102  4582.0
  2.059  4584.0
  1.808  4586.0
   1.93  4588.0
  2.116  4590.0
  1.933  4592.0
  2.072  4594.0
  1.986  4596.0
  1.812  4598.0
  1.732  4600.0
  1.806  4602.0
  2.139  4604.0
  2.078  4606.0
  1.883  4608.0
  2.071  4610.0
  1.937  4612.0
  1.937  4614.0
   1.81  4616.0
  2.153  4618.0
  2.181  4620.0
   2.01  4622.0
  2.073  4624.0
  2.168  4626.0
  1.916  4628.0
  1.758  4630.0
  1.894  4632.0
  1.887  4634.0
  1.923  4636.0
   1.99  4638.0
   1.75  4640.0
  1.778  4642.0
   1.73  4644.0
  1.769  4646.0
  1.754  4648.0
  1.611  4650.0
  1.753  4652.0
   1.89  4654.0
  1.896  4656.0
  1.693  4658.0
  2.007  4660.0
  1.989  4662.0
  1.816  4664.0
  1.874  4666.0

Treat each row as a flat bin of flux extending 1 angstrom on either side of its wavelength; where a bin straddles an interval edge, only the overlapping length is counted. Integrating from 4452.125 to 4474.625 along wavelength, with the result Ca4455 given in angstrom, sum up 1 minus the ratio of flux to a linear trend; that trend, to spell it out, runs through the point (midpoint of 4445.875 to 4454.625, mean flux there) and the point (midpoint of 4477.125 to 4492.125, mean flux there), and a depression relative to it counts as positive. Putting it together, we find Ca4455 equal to 2.0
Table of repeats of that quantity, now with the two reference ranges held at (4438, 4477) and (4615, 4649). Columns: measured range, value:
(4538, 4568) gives -1.26 angstrom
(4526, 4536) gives 0.66 angstrom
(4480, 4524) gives -1.47 angstrom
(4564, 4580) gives 0.18 angstrom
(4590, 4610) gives -0.81 angstrom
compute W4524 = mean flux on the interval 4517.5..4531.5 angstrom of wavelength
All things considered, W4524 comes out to 1.71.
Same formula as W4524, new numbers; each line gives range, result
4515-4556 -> 1.79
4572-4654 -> 1.91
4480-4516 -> 1.82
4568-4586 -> 1.84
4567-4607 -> 1.9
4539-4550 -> 1.9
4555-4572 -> 1.91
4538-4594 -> 1.89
